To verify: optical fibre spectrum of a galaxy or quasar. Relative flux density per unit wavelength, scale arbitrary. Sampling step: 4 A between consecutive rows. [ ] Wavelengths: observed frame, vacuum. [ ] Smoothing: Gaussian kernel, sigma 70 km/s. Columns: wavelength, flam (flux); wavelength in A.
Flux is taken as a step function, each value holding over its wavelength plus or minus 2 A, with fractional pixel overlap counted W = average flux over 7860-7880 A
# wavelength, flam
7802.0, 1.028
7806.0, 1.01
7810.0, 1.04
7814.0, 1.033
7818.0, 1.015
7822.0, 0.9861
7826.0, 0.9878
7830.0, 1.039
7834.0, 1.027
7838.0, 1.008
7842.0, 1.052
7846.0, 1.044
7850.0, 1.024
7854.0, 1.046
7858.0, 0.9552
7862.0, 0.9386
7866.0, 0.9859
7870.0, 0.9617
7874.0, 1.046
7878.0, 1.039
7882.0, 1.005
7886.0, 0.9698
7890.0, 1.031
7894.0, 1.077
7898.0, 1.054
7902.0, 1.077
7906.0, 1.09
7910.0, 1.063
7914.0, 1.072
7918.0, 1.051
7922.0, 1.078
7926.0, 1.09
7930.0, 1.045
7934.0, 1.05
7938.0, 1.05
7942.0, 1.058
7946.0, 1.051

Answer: 0.994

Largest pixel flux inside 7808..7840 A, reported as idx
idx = 1.04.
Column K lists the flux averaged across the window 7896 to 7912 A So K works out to 1.07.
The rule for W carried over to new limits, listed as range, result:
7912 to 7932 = 1.07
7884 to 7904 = 1.04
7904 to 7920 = 1.07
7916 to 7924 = 1.06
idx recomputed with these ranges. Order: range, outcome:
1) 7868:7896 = 1.077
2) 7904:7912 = 1.09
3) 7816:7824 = 1.015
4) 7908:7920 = 1.072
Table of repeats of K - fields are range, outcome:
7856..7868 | 0.96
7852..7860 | 1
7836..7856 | 1.03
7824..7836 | 1.02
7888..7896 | 1.05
